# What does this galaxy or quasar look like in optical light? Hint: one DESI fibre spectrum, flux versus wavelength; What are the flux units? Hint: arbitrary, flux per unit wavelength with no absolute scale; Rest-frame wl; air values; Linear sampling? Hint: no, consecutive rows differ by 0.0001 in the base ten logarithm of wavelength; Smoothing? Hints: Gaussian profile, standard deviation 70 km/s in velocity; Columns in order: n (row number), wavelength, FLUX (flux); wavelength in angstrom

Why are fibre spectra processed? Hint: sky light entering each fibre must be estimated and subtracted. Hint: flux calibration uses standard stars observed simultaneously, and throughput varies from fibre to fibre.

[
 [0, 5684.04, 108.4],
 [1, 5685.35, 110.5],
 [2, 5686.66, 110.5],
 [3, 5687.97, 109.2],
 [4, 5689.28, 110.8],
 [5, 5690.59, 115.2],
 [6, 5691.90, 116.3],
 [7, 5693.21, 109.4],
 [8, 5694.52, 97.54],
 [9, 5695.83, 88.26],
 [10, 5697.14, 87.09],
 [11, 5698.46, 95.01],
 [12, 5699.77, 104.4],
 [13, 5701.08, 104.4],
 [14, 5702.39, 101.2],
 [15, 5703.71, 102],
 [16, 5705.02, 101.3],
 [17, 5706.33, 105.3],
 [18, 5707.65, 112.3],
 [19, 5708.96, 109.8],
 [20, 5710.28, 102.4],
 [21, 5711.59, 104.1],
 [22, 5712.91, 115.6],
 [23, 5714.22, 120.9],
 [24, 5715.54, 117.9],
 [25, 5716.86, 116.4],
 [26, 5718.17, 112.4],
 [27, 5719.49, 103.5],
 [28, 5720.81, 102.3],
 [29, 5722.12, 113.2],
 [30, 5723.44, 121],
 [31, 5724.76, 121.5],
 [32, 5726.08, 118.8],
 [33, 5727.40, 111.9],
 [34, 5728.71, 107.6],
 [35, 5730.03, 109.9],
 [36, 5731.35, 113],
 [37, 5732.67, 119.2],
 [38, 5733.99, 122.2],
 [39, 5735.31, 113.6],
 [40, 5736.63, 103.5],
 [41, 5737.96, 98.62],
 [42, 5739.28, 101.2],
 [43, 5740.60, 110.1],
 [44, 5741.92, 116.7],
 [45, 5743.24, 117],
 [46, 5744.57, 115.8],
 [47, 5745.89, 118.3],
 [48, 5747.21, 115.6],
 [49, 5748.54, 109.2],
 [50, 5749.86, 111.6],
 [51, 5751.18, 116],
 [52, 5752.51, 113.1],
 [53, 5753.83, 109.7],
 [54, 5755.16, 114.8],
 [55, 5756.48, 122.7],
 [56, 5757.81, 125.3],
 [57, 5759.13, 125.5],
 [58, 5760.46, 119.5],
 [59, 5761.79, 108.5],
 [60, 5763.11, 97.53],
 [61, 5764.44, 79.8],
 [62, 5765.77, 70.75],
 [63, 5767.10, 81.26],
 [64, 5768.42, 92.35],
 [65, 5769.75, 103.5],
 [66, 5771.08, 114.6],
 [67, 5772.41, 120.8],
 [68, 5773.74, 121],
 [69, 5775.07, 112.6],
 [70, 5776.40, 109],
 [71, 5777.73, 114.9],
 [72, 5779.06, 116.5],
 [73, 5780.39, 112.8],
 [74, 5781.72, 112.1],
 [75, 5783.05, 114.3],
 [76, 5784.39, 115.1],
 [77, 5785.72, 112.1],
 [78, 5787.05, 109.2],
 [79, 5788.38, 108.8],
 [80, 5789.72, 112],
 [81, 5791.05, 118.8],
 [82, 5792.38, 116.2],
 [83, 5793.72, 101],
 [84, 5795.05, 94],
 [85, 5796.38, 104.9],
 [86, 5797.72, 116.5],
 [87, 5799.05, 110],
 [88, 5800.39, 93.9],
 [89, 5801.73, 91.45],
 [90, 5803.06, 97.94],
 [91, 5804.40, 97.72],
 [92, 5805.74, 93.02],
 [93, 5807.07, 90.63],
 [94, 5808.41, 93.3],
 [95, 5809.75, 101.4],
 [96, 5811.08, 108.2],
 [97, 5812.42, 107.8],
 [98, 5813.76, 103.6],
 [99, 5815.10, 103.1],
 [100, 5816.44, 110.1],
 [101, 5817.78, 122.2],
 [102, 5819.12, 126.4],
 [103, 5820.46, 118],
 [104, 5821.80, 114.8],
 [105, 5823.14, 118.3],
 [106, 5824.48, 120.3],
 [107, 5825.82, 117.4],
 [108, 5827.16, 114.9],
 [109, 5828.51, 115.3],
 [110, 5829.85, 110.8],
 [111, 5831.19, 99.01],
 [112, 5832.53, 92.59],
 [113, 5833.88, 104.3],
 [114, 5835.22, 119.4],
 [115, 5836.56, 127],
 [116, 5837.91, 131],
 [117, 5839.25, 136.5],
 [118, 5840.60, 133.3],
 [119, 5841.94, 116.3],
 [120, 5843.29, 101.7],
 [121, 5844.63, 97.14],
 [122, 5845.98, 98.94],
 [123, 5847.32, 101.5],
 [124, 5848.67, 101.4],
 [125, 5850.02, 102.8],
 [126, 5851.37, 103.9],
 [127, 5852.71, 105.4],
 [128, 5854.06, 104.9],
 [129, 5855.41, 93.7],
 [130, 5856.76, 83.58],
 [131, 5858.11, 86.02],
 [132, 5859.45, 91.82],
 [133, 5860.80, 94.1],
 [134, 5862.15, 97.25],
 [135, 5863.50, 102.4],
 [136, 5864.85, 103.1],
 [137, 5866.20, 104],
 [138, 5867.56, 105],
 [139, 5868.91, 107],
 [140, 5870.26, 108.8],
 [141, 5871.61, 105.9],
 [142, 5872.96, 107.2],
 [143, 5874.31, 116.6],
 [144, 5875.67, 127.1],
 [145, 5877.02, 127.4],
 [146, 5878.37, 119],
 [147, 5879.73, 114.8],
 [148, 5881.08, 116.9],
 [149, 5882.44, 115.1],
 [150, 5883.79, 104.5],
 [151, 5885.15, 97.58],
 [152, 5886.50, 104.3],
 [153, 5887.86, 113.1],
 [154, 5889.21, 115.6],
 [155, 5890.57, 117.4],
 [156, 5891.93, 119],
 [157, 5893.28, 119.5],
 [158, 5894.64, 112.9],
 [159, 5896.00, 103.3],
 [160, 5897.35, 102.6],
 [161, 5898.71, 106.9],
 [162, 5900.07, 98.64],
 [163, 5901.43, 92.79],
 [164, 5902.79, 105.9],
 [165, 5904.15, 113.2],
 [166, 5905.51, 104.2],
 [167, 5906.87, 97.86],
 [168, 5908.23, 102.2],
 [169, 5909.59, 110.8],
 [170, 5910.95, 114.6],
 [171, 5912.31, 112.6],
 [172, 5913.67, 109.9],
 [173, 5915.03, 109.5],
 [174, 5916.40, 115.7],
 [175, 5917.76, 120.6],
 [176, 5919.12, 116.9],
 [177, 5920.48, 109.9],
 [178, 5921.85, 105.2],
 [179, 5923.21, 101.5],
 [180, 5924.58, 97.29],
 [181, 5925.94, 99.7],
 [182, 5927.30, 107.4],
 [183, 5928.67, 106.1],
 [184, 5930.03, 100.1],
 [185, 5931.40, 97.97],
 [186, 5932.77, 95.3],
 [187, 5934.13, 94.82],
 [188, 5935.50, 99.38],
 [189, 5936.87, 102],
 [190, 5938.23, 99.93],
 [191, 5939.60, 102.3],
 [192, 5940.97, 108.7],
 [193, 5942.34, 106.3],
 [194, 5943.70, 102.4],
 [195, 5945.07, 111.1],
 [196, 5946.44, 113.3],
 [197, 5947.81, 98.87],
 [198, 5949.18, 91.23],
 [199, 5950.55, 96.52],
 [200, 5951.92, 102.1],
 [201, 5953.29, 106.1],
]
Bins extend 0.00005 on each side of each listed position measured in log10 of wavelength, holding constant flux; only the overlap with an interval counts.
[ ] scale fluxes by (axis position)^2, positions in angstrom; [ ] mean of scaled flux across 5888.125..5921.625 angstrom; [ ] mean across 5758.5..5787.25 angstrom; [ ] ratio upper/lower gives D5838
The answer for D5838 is 1.07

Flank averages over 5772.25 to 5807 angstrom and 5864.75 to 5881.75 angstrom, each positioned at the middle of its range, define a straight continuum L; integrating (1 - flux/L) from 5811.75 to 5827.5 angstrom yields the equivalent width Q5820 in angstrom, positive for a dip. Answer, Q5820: -0.7 angstrom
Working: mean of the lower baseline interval 108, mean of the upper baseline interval 113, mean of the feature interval 115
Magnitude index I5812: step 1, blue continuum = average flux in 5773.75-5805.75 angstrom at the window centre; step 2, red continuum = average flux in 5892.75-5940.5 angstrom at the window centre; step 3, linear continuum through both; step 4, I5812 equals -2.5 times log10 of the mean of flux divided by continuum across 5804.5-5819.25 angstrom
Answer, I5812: 0.03 mag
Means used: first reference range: 108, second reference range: 105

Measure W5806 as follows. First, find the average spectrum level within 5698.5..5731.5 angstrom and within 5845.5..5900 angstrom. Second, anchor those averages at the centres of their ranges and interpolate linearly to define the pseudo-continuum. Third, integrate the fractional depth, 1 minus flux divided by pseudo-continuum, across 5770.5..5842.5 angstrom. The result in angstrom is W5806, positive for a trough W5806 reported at -2.1 angstrom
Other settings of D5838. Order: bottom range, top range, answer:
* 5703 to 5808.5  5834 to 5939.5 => 1.03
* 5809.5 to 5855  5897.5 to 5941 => 0.97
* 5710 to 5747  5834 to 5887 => 1.00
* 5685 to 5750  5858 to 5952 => 1.04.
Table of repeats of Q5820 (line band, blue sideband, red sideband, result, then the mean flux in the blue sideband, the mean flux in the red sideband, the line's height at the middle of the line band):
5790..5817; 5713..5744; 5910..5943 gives 1.8 angstrom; 113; 106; 110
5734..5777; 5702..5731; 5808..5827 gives 0.8 angstrom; 111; 112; 111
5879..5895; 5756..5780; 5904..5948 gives -1.0 angstrom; 107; 106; 106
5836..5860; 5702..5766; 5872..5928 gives 0.8 angstrom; 111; 110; 110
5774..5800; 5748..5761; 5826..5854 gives 0.8 angstrom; 117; 111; 114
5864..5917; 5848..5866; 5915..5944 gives -4.7 angstrom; 97.9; 104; 101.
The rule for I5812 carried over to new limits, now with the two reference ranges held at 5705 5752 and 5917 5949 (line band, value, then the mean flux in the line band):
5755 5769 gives 0.078 mag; 103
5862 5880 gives -0.042 mag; 111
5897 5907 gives 0.024 mag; 103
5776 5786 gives -0.034 mag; 113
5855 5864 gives 0.157 mag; 92.5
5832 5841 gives -0.121 mag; 121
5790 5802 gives 0.036 mag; 106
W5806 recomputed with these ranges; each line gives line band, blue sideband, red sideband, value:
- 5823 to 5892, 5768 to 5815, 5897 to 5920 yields -0.9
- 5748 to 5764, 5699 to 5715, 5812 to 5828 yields -0.5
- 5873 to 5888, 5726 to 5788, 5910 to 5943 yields -1.0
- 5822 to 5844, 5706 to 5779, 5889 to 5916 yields -1.3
